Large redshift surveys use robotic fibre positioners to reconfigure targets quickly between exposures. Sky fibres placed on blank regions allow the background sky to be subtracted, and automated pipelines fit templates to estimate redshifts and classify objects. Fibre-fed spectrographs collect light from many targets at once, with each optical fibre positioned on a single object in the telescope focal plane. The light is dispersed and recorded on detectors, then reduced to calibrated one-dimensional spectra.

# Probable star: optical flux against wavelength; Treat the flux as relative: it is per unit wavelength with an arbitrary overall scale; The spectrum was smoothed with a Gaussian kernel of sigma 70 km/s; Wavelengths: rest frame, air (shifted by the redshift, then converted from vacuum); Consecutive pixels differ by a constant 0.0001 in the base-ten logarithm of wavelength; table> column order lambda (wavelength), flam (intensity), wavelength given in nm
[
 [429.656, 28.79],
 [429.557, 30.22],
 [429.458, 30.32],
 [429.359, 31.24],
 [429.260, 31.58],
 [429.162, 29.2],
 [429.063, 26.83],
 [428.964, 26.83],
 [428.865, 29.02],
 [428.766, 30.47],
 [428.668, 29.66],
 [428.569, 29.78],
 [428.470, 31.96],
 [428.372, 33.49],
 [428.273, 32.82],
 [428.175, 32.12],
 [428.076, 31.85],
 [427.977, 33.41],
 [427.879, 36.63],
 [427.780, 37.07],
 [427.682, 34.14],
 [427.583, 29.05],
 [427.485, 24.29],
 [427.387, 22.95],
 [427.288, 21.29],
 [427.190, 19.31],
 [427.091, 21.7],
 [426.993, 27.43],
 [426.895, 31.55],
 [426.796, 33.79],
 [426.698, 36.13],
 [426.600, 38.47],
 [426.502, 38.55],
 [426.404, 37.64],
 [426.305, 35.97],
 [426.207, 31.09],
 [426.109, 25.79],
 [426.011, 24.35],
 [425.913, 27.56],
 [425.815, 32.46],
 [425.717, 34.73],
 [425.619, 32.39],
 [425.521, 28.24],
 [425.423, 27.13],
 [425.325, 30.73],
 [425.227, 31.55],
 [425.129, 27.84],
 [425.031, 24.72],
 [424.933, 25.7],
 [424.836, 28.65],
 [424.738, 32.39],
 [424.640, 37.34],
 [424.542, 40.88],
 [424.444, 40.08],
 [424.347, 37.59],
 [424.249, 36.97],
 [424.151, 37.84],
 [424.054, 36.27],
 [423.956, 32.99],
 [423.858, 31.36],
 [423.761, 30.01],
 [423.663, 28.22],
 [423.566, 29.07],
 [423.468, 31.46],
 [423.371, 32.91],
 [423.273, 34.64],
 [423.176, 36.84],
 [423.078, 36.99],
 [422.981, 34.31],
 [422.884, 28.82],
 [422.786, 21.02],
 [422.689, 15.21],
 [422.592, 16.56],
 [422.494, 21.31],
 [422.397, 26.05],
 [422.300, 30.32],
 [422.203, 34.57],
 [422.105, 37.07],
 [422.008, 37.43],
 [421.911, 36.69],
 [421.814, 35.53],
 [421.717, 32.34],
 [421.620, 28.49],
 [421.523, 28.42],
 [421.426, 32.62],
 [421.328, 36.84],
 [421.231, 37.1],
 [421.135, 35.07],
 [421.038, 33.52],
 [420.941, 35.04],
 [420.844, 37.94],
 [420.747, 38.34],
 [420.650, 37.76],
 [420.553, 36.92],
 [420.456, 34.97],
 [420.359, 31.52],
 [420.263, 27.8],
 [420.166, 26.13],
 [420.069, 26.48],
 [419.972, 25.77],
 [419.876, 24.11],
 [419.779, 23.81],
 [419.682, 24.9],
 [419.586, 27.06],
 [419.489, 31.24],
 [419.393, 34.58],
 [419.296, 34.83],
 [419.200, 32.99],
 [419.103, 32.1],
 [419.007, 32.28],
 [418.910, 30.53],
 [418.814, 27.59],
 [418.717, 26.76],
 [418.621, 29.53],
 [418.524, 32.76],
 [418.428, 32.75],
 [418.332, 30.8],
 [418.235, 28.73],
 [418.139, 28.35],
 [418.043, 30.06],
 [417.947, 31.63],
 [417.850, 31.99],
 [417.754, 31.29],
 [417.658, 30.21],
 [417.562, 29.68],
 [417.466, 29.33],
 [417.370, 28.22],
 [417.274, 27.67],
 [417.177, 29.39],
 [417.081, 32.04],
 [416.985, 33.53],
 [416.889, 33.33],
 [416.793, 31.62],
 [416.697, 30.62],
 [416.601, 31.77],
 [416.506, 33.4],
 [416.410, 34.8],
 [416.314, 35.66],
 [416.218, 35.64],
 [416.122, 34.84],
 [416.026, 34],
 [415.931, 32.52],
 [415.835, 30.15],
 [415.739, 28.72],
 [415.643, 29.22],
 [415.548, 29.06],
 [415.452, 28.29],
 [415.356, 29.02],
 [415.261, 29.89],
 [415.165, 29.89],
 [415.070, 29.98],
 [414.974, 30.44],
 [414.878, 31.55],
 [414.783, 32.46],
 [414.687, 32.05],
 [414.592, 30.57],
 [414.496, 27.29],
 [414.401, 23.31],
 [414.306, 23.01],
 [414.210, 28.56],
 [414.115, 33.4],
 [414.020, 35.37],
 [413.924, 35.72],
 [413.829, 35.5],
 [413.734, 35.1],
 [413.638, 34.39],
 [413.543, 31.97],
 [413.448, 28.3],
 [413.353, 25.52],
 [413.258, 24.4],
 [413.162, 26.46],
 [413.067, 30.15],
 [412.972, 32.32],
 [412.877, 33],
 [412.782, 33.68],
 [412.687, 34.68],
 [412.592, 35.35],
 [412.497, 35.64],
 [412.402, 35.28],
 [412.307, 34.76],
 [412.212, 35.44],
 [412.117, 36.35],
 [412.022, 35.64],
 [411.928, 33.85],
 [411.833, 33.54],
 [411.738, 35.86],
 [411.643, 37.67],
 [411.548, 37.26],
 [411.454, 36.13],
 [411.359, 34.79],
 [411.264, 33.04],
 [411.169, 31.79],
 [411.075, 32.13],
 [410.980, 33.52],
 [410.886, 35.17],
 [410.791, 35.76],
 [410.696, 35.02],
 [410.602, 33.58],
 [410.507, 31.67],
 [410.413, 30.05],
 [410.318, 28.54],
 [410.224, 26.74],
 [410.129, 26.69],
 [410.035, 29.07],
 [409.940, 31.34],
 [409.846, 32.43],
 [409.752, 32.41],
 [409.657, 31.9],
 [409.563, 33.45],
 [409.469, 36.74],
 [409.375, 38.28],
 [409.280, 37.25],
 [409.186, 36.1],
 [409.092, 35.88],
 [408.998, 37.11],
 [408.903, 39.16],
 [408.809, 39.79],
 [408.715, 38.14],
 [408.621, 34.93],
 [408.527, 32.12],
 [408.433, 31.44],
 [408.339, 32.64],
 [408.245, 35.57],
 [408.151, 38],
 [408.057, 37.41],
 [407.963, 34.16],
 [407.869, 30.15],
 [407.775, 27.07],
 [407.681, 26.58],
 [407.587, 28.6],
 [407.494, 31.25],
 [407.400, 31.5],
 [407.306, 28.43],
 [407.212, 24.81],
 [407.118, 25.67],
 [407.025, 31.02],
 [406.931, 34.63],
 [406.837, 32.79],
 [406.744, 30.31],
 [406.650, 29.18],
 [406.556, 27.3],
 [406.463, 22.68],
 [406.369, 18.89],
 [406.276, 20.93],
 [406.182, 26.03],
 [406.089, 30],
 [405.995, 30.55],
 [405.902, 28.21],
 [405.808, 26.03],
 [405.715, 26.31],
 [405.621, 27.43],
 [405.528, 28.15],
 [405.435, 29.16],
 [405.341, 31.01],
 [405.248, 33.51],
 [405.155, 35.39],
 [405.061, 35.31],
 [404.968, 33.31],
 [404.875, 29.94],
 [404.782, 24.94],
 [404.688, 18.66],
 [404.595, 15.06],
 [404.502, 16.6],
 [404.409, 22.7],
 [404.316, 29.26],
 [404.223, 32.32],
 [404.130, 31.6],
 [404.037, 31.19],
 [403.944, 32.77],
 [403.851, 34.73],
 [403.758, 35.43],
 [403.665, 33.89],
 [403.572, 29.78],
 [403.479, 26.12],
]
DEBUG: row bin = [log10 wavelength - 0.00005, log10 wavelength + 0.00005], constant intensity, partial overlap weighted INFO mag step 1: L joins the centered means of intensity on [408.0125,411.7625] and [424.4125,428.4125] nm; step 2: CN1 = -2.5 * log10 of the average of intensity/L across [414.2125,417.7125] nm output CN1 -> 0.08 mag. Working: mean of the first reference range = 34.1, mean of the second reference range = 31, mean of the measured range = 30.6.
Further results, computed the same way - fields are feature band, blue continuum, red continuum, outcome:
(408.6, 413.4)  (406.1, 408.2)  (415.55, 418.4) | -0.13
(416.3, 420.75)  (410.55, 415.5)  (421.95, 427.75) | 0.03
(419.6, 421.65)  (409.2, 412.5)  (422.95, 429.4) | 0.02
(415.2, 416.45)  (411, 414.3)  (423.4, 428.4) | 0.04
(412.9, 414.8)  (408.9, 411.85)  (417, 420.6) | 0.06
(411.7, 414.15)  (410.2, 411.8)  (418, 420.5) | -0.02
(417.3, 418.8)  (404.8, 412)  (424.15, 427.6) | 0.04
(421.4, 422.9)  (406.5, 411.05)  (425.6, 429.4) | 0.08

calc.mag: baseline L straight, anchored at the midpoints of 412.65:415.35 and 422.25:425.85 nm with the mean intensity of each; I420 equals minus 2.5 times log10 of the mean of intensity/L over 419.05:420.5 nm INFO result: 0.06 mag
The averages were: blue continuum 30.6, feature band 29.2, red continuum 30.9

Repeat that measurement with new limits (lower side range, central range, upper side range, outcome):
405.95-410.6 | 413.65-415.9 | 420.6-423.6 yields 0.04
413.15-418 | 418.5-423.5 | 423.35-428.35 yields 0.00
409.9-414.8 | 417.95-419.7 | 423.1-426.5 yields 0.06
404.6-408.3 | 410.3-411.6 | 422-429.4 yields -0.14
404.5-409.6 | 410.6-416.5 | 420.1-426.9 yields -0.04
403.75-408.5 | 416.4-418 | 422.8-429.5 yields -0.03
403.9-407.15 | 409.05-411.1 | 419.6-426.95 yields -0.14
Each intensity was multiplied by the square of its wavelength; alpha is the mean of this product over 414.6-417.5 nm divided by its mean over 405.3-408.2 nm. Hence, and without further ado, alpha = 1.13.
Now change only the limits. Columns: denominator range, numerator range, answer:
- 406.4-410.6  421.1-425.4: 1.06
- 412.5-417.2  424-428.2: 1.06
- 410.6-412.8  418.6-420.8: 0.91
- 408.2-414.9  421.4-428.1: 1.00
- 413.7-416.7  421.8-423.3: 0.99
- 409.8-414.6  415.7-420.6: 0.98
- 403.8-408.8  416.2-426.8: 1.15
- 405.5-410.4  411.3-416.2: 1.06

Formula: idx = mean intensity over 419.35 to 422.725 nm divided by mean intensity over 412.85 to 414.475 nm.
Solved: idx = 1.0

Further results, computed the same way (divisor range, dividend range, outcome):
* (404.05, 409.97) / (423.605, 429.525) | 1.02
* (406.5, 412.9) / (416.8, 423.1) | 0.93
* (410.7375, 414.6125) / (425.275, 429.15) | 0.93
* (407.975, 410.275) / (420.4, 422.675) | 0.95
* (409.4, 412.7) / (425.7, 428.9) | 0.92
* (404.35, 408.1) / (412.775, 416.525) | 1.10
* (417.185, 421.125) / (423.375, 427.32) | 1.02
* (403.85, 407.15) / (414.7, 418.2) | 1.11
